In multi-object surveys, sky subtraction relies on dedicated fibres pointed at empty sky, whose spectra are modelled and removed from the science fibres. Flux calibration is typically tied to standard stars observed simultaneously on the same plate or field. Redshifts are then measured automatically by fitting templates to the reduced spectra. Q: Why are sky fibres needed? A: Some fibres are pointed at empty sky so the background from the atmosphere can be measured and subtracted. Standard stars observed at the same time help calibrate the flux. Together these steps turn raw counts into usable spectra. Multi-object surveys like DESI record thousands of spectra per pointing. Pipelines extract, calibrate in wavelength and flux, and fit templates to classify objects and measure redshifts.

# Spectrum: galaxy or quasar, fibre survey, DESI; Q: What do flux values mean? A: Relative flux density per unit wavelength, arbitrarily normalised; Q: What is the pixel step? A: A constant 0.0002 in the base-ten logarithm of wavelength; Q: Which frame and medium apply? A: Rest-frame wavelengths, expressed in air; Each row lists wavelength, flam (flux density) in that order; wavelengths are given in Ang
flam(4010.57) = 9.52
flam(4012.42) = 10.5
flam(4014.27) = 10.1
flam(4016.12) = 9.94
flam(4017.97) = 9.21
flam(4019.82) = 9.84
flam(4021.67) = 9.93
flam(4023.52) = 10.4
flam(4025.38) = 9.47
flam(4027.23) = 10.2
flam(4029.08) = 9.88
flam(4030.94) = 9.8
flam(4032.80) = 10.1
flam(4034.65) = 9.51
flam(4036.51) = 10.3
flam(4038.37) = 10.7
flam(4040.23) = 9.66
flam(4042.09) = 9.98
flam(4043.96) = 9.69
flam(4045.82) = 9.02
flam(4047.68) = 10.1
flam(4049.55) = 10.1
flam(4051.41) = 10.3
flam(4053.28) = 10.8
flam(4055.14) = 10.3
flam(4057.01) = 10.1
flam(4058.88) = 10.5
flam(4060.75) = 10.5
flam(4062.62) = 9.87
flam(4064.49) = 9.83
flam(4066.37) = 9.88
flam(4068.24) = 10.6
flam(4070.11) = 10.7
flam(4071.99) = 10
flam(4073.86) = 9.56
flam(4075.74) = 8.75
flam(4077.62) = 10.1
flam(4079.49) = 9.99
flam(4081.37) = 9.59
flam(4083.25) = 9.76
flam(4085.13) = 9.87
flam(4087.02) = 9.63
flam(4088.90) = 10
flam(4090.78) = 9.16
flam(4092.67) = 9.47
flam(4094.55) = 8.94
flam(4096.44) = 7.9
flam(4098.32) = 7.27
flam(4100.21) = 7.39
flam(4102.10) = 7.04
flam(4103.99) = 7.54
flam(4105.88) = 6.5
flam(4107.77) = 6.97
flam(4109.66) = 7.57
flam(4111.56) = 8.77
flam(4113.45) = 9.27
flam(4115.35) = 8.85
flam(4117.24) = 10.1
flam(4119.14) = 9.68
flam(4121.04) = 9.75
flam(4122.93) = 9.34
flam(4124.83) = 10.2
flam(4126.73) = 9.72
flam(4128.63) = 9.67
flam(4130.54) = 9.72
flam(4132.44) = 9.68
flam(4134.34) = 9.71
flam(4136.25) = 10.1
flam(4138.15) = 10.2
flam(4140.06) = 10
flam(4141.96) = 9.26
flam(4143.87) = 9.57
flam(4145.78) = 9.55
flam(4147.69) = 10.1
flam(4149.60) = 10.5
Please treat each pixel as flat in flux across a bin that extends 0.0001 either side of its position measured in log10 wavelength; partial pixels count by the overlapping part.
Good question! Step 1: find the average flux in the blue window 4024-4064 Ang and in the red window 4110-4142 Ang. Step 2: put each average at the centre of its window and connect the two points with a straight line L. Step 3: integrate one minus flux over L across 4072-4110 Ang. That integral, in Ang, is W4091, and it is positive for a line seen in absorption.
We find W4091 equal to 4.30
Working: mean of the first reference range 10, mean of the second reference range 9.62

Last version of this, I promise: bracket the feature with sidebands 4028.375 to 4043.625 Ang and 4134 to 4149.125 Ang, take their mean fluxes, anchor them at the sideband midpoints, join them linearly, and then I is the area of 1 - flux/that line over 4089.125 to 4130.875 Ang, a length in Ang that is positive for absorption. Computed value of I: 5.0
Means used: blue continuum 9.98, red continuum 9.84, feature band 8.68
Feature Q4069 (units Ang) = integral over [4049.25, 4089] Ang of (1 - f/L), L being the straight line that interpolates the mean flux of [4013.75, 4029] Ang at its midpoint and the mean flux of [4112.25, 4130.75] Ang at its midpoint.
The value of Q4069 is -1.1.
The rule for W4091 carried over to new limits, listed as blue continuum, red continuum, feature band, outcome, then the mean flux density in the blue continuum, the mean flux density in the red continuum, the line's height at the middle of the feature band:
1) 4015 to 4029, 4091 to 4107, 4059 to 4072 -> -2.28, 9.87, 7.81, 8.7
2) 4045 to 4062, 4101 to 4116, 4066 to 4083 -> -1.15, 10.2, 7.79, 9.28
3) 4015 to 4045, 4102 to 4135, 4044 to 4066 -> -1.07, 9.91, 8.94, 9.64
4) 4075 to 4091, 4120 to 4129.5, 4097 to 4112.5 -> 3.70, 9.69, 9.74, 9.71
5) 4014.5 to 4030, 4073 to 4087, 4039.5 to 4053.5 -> -0.20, 9.87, 9.65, 9.78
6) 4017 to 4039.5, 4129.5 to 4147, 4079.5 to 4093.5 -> 0.26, 9.95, 9.76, 9.85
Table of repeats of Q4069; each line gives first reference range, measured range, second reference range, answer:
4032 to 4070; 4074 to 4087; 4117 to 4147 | 0.4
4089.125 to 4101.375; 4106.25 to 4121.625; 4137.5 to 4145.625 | 0.3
